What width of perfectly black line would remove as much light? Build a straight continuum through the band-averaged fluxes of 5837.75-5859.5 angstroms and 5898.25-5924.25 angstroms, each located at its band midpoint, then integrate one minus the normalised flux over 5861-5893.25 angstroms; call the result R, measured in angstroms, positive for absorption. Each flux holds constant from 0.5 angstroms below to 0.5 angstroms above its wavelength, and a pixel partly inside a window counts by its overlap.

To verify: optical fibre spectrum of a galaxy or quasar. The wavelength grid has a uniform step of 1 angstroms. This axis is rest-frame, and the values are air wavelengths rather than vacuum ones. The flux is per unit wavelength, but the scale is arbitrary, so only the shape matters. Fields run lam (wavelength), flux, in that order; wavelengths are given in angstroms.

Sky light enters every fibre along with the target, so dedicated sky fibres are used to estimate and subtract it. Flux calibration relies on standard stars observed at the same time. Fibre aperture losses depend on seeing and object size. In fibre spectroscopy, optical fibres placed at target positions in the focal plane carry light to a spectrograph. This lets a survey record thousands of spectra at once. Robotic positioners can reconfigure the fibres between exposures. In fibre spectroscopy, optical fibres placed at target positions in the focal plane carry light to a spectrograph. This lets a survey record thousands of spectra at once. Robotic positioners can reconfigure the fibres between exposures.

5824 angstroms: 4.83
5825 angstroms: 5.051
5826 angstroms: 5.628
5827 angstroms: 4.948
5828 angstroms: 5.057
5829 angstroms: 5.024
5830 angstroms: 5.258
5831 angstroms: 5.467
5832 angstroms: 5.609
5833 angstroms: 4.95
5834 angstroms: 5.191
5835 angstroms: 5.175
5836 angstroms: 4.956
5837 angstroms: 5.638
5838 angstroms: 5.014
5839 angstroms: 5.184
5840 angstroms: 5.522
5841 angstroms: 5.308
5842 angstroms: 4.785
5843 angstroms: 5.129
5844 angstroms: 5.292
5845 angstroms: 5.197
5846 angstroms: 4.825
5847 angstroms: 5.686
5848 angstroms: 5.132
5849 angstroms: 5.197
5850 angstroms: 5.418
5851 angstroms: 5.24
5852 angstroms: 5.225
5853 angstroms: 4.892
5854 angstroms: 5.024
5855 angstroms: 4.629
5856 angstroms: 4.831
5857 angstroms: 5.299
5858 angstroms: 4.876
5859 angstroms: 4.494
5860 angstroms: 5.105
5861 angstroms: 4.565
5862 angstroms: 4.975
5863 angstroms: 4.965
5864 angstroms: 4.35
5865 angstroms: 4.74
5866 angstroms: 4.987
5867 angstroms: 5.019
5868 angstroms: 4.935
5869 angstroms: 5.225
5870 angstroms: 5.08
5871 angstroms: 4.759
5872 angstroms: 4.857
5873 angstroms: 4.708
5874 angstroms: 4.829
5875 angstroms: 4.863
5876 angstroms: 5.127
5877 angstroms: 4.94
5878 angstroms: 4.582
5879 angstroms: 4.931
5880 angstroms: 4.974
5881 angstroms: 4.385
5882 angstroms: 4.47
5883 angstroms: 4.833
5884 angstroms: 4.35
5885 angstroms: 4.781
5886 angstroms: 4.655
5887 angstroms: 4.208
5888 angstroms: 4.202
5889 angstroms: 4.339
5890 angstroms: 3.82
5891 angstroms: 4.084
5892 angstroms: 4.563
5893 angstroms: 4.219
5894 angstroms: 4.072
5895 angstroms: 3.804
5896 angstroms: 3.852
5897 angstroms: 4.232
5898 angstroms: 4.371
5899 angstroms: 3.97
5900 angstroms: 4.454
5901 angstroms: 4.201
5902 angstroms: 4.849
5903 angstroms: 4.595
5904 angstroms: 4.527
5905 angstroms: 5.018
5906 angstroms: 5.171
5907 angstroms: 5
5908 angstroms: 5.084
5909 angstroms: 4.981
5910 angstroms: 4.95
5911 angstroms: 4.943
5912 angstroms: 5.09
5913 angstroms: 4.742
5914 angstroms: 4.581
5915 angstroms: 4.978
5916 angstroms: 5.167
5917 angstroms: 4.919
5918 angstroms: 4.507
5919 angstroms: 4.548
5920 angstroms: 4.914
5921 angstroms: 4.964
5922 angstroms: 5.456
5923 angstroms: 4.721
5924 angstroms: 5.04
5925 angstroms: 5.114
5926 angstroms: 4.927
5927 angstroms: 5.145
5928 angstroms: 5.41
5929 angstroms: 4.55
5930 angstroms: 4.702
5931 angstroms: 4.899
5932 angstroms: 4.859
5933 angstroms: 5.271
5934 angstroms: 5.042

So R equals 1.9 angstroms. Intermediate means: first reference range 5.1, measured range 4.68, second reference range 4.82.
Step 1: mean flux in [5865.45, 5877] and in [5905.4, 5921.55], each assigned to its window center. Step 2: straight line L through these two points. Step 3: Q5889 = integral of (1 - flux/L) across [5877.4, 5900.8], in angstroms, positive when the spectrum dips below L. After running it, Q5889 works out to 2.7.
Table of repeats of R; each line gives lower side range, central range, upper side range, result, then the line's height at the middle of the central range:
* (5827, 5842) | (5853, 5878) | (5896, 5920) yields 0.6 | 5.01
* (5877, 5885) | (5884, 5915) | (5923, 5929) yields 2.0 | 4.83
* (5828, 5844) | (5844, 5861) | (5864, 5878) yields 0.0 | 5.06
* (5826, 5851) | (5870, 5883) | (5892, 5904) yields -0.5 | 4.61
